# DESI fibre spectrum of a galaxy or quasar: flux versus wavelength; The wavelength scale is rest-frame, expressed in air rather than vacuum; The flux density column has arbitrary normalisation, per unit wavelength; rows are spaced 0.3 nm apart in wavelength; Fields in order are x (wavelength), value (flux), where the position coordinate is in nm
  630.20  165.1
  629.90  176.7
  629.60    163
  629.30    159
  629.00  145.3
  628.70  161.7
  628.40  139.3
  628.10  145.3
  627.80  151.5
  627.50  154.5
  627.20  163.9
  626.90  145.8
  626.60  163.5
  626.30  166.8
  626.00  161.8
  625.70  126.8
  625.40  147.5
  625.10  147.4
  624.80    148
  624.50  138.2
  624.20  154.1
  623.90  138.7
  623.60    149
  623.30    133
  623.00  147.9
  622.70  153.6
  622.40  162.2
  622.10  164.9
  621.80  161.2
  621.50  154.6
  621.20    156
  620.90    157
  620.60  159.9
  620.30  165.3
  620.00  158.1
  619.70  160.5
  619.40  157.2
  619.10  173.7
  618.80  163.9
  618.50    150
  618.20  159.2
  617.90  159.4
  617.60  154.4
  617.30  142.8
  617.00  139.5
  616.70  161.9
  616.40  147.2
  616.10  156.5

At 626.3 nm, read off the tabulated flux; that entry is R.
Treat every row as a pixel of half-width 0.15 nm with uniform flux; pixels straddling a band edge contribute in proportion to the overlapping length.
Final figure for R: 166.8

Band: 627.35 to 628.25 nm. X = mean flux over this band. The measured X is 150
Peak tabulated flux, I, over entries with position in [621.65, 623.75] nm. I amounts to 164.9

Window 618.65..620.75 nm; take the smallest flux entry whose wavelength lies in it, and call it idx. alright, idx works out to 157.2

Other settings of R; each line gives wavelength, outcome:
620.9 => 157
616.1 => 156.5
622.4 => 162.2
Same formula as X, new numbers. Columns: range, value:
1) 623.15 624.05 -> 140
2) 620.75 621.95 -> 157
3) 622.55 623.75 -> 146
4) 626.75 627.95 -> 154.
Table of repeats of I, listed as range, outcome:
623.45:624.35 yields 154.1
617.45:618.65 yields 159.4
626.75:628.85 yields 163.9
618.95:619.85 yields 173.7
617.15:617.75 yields 154.4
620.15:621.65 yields 165.3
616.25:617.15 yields 161.9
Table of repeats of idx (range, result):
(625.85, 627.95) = 145.8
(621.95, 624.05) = 133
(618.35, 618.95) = 150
